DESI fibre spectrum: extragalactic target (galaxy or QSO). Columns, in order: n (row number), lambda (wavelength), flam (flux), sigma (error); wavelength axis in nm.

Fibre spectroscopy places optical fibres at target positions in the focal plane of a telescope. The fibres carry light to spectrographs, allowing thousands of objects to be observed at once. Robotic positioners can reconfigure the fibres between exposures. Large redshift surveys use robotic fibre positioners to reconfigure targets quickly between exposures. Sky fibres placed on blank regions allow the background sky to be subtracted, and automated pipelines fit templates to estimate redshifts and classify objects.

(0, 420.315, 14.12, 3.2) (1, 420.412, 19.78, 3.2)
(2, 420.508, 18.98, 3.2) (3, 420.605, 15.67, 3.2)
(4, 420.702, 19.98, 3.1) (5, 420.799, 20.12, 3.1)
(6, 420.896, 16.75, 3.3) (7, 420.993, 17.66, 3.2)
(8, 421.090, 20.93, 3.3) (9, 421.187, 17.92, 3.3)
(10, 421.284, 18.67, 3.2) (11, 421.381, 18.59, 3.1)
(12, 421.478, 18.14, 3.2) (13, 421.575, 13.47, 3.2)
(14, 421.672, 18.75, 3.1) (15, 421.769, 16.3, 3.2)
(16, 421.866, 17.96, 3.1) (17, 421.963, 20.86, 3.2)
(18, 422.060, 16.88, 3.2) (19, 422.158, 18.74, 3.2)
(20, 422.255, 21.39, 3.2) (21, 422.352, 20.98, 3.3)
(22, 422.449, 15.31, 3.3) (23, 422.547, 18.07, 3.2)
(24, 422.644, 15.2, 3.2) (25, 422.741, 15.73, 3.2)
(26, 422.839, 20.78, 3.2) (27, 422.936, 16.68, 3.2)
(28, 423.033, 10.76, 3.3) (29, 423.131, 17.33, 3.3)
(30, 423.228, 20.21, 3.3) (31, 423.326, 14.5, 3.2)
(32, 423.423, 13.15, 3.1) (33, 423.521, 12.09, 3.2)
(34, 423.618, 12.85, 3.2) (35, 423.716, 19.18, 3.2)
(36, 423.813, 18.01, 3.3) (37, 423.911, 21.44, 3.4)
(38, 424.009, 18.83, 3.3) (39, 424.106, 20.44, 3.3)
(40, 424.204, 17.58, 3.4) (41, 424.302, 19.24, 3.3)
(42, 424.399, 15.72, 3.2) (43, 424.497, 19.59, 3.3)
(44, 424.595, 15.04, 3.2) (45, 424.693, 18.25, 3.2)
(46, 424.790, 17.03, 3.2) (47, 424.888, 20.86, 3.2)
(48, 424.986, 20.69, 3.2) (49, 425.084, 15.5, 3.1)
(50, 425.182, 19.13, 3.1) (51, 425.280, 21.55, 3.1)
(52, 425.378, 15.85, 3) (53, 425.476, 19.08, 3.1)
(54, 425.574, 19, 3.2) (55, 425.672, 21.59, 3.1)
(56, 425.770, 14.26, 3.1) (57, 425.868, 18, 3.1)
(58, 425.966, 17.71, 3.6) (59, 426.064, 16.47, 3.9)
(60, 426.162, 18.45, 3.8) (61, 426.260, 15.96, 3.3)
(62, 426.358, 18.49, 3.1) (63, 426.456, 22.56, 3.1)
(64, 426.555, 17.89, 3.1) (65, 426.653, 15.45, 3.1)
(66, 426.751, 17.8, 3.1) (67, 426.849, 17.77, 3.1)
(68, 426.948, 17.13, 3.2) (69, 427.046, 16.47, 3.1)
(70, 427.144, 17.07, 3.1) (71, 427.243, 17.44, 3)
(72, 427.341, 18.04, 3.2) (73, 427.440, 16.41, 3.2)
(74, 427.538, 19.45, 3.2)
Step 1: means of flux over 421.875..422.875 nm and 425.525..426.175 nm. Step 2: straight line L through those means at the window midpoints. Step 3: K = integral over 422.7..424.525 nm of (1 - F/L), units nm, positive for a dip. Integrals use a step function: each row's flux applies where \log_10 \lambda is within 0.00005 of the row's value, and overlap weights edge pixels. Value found 0.11 nm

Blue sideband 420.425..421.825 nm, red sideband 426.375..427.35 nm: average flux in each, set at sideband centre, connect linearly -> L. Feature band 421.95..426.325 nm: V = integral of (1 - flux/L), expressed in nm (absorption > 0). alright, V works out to 0.06 nm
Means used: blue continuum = 18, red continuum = 17.8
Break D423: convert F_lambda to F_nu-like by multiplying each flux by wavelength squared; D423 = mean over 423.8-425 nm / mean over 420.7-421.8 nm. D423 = 1.0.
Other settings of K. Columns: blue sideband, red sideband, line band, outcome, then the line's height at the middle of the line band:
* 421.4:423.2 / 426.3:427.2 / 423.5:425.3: -0.047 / 17.6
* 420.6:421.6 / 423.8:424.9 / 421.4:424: 0.165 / 18.3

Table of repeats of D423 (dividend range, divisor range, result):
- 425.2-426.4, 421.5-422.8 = 1.04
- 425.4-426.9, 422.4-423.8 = 1.15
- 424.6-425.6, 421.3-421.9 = 1.09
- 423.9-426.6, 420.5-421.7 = 1.04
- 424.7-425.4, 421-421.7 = 1.06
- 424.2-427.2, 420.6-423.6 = 1.05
